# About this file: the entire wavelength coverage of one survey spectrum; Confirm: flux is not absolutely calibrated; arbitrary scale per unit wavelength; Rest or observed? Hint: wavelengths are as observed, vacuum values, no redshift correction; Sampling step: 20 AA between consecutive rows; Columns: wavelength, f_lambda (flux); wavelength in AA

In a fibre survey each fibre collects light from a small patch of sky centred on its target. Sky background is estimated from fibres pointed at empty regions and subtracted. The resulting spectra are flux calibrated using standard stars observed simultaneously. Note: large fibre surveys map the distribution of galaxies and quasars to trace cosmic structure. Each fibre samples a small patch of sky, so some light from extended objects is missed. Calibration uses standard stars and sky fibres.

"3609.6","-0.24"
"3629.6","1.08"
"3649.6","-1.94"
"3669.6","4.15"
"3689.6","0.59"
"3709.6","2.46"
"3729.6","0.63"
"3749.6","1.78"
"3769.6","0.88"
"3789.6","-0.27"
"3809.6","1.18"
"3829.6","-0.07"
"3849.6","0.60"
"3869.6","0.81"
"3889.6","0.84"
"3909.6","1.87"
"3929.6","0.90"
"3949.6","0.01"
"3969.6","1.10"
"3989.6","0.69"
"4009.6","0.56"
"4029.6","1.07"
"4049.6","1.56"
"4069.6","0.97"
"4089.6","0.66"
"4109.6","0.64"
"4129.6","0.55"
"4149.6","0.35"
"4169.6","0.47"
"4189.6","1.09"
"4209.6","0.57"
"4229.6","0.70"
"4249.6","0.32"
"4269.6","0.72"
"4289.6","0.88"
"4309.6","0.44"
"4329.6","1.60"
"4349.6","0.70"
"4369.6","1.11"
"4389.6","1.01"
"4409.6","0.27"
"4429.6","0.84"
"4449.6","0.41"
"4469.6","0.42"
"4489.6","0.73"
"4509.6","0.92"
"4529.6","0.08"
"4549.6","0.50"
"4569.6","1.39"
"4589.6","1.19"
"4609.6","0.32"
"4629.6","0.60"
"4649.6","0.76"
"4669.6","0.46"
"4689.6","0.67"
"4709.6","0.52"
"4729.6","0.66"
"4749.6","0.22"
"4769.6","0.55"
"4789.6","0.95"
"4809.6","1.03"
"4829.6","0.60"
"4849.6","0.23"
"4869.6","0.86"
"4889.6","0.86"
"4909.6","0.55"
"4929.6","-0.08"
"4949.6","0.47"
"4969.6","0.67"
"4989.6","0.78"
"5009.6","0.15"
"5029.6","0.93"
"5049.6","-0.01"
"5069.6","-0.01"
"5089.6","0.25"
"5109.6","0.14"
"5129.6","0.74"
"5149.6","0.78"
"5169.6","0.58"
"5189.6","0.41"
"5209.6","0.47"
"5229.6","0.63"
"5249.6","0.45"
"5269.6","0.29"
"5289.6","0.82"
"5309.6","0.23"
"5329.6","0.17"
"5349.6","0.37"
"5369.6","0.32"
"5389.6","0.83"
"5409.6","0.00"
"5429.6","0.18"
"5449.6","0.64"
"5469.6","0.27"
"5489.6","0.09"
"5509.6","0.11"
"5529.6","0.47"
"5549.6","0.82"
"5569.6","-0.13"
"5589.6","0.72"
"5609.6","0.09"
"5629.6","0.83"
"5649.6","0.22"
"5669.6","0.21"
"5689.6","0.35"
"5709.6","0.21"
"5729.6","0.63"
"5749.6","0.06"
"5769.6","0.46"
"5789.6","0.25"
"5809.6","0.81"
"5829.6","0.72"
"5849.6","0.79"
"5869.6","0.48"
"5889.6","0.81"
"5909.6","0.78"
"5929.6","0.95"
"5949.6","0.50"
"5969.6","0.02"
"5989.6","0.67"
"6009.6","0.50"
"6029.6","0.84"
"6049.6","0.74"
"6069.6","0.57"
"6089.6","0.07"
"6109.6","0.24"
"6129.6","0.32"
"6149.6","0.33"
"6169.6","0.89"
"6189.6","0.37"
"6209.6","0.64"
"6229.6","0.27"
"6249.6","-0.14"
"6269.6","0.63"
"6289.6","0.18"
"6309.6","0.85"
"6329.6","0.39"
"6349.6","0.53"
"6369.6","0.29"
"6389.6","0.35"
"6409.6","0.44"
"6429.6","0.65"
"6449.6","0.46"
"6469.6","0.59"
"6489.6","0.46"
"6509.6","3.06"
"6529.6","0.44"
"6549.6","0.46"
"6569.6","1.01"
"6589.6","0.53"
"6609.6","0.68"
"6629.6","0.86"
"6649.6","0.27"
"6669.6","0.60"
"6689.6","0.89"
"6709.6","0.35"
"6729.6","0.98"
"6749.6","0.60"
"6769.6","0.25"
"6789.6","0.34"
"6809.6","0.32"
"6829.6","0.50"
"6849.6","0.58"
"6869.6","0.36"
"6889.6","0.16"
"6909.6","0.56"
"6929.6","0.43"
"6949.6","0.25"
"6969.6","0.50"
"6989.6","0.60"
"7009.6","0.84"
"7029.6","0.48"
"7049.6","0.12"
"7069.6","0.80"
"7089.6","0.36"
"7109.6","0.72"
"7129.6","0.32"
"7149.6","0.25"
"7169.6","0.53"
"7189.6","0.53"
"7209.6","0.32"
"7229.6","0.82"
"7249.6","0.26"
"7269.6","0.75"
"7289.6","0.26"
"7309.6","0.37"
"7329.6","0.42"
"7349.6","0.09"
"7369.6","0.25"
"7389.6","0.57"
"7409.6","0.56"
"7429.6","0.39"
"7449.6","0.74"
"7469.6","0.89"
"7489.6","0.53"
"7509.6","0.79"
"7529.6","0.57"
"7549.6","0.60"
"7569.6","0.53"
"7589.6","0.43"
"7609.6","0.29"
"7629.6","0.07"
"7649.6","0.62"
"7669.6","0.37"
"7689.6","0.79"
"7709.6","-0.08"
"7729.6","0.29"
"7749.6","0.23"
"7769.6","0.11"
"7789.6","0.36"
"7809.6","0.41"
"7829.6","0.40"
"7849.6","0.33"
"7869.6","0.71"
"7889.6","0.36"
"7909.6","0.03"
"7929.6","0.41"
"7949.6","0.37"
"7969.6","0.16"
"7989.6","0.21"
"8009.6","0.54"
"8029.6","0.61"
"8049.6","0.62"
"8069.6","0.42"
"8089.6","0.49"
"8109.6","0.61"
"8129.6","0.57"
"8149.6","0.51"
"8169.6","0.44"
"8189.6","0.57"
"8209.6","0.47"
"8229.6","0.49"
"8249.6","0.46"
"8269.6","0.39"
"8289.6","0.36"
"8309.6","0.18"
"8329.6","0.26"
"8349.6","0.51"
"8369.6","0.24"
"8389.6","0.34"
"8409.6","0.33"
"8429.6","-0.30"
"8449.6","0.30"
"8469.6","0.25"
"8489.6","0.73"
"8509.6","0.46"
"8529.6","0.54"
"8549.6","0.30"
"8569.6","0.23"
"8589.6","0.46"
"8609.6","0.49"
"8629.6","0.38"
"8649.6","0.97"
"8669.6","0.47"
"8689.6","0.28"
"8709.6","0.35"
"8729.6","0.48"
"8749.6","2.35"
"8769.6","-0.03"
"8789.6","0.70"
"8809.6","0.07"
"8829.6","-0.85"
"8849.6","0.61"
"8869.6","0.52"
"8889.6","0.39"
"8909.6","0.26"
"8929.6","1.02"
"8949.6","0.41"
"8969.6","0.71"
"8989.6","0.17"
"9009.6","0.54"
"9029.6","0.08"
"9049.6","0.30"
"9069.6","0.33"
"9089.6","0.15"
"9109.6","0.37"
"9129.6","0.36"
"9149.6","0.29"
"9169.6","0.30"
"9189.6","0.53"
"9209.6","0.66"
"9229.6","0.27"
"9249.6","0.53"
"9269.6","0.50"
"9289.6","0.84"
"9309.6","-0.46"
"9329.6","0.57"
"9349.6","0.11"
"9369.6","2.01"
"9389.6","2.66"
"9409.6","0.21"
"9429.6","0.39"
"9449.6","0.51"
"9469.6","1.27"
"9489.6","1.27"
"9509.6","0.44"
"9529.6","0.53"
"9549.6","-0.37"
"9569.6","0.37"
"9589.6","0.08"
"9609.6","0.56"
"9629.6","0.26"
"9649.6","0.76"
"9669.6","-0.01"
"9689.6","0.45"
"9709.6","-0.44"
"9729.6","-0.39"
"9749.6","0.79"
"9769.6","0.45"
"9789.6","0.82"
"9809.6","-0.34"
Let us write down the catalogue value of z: 0.75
